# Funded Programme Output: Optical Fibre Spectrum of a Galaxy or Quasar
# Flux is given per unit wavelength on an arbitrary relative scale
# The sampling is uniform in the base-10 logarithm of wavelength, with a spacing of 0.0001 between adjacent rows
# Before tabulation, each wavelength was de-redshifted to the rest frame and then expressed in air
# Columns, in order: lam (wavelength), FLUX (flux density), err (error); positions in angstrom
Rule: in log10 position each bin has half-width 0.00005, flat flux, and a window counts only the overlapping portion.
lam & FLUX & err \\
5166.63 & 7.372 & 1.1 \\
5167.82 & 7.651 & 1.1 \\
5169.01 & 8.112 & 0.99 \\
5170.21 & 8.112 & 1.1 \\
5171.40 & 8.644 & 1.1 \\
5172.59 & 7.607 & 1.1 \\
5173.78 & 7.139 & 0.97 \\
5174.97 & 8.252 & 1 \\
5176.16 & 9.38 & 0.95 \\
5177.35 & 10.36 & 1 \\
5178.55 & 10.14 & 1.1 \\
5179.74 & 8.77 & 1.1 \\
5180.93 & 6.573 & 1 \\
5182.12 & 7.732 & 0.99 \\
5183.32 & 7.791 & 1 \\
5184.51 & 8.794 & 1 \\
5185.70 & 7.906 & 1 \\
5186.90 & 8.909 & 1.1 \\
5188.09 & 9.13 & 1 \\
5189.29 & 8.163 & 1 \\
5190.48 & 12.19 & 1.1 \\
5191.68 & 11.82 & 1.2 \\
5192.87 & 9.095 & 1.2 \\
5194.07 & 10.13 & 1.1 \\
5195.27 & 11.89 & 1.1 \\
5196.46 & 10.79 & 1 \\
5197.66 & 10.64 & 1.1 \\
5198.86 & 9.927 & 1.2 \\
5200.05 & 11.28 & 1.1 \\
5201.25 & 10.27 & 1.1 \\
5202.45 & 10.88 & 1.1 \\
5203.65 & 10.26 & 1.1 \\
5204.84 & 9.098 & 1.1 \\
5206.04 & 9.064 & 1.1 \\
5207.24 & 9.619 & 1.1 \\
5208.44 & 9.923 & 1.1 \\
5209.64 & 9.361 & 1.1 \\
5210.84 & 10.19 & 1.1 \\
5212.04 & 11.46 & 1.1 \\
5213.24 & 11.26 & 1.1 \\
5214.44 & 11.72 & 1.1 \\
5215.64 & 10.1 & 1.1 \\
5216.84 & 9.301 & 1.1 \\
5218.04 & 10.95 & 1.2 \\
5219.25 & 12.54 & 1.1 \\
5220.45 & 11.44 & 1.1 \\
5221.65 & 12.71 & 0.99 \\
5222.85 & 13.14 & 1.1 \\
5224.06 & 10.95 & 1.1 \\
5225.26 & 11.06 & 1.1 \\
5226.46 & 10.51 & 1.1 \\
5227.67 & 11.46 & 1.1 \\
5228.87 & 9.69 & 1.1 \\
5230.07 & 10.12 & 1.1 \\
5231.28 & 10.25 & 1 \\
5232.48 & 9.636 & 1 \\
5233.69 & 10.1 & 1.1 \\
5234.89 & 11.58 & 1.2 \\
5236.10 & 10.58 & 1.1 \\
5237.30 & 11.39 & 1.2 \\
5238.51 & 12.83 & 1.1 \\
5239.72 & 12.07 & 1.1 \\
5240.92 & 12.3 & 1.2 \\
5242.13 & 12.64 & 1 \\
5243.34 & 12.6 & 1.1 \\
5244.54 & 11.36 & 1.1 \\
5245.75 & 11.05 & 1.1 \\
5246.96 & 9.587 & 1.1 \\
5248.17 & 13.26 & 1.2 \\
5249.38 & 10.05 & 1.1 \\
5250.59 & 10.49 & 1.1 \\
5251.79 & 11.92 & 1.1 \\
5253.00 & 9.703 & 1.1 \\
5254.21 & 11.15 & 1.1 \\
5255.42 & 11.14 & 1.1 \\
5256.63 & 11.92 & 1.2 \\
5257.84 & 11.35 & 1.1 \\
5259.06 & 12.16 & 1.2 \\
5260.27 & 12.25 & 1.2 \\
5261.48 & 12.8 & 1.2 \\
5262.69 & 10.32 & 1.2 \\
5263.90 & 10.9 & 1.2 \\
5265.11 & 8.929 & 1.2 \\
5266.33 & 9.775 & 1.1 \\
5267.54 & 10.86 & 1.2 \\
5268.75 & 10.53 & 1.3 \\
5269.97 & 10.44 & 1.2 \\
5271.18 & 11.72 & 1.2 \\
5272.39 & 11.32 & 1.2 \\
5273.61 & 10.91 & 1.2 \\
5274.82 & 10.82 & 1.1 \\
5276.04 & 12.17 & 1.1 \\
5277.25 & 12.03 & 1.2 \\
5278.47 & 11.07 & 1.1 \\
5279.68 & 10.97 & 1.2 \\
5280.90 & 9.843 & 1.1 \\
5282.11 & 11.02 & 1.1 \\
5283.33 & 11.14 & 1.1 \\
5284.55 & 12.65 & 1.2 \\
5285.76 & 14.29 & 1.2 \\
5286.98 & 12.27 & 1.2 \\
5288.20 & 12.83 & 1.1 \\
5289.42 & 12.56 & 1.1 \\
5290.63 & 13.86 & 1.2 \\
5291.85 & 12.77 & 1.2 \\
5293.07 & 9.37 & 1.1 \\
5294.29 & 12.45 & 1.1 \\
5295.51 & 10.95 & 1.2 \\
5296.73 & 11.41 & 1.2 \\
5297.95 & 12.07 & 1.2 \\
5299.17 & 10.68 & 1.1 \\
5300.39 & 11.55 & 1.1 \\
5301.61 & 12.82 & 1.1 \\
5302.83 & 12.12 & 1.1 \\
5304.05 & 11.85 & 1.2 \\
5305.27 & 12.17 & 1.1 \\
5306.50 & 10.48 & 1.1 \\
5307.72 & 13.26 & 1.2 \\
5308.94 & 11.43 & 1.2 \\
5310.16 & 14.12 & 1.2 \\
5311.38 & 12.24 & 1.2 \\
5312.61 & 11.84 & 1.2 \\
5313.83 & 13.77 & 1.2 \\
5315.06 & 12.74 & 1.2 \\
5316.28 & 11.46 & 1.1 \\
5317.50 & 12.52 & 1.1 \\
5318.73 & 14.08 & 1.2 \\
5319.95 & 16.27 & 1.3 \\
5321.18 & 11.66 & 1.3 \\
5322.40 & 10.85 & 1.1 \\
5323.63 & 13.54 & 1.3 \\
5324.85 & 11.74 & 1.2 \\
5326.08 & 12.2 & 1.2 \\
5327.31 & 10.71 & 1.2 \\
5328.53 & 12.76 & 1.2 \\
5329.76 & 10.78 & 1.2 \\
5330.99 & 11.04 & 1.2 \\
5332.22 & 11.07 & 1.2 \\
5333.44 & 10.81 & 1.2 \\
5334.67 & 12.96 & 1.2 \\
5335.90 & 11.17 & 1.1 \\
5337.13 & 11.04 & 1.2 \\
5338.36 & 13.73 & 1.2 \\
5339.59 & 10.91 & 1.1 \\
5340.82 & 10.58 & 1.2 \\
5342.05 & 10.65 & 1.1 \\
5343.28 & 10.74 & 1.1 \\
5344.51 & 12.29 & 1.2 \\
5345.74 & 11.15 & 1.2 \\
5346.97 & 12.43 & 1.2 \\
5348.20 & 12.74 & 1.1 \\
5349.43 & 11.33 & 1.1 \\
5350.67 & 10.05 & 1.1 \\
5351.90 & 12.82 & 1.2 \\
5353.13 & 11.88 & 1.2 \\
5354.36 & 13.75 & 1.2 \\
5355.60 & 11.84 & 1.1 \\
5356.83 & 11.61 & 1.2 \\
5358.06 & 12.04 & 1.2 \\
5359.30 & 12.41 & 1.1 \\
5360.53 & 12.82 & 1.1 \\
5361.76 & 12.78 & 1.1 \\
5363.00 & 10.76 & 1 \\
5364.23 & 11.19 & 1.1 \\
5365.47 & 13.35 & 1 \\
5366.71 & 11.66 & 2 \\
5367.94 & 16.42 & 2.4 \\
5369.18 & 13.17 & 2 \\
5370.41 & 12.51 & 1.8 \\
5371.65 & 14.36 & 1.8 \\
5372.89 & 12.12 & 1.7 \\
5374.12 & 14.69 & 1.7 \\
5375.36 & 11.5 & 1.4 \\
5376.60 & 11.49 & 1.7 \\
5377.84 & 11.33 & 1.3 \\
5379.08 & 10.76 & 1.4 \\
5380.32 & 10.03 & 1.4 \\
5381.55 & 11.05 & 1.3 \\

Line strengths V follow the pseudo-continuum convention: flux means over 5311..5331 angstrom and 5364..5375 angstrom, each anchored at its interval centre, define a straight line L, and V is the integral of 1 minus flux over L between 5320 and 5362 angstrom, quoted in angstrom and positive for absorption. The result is 3.1 angstrom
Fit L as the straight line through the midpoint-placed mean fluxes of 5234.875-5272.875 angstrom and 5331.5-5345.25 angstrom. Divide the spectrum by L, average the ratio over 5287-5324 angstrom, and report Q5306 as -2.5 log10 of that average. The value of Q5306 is -0.09 mag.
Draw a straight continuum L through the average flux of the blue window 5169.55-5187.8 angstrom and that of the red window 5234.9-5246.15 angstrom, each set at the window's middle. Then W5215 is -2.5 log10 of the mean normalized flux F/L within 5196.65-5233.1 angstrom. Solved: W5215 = -0.02 mag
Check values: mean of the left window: 8.42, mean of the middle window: 10.6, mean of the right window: 11.9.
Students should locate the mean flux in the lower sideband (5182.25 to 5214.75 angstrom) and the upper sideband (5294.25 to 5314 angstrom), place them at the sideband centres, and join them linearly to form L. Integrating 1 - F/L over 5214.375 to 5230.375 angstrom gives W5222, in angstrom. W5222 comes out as -1.00 angstrom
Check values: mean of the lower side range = 10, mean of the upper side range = 12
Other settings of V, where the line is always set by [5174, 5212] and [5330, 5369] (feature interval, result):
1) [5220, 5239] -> -1.7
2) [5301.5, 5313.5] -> -1.0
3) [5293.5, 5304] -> -0.5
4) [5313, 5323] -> -1.2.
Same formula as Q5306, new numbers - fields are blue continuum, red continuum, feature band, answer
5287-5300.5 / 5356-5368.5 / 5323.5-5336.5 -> 0.051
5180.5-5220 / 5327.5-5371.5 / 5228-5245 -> -0.076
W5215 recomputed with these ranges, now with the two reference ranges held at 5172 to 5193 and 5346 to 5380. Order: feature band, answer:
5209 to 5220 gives -0.137 mag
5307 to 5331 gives -0.090 mag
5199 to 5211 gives -0.077 mag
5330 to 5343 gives 0.043 mag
